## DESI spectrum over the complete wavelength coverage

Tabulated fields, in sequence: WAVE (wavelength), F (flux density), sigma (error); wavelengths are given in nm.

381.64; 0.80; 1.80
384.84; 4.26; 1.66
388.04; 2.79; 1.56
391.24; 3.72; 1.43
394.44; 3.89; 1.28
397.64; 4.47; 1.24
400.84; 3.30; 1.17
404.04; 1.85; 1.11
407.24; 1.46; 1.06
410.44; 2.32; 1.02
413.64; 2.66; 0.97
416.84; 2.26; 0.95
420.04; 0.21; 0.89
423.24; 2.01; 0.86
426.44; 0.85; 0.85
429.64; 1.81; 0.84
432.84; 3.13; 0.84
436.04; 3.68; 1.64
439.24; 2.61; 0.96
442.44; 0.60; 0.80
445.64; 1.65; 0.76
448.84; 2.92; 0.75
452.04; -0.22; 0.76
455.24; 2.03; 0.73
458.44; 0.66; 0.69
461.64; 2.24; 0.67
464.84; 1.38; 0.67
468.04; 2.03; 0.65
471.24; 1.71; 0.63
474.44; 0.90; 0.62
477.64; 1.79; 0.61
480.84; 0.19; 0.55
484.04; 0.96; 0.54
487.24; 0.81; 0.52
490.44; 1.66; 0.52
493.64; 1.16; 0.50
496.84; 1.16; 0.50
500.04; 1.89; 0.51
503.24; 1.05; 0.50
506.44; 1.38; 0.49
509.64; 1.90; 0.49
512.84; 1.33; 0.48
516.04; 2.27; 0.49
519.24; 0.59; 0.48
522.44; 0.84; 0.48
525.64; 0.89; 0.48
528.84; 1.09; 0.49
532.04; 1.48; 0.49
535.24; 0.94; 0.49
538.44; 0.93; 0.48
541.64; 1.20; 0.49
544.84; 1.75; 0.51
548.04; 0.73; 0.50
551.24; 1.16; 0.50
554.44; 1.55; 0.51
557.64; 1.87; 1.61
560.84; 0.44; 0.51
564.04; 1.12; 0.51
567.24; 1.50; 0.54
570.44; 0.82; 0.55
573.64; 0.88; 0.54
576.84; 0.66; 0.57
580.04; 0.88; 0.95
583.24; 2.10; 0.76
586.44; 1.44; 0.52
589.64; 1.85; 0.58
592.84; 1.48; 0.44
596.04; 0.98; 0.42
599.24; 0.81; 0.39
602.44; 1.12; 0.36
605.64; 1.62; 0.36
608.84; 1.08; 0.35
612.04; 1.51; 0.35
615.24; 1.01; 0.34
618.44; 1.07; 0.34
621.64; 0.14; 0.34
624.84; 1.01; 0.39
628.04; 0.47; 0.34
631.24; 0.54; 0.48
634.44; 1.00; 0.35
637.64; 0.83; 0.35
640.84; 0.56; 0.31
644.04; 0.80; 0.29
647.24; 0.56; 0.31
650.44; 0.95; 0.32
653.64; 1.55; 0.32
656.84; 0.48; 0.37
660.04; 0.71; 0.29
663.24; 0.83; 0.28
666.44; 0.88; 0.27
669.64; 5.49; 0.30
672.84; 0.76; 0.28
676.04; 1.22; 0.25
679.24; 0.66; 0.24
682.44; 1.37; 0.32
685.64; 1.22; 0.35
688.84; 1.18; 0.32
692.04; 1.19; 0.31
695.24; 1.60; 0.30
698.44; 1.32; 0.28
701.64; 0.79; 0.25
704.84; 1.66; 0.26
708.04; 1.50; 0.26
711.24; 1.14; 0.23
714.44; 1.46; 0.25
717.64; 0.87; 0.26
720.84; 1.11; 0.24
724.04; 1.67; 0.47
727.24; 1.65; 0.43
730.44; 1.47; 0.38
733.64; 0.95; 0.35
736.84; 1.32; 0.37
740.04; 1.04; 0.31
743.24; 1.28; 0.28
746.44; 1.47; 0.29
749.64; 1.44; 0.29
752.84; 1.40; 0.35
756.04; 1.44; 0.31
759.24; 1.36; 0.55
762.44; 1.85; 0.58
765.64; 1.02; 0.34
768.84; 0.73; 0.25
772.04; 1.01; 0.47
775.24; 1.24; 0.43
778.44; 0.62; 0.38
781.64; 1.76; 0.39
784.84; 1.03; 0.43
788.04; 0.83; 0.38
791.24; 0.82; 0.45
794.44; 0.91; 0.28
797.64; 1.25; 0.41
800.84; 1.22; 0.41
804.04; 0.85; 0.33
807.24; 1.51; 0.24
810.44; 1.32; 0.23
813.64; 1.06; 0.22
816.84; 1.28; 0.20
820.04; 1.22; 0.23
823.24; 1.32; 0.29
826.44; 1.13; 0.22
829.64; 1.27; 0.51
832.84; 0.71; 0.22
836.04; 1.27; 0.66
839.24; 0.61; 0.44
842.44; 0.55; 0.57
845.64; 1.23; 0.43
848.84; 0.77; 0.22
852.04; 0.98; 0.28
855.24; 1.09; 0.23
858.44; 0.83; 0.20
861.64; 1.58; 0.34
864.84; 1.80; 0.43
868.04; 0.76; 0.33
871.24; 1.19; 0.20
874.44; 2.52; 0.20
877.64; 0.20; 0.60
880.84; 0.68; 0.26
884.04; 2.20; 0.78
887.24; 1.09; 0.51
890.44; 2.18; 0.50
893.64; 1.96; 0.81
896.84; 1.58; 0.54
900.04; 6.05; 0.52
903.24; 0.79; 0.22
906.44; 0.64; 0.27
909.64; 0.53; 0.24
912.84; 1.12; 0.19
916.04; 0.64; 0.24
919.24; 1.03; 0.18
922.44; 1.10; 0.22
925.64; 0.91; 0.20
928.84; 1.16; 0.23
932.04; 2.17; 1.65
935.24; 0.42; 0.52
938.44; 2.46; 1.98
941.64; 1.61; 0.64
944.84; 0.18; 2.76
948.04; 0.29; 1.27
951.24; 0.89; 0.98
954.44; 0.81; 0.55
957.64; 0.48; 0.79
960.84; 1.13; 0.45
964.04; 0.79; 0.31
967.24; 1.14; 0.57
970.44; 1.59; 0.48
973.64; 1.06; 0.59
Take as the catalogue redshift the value 0.798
